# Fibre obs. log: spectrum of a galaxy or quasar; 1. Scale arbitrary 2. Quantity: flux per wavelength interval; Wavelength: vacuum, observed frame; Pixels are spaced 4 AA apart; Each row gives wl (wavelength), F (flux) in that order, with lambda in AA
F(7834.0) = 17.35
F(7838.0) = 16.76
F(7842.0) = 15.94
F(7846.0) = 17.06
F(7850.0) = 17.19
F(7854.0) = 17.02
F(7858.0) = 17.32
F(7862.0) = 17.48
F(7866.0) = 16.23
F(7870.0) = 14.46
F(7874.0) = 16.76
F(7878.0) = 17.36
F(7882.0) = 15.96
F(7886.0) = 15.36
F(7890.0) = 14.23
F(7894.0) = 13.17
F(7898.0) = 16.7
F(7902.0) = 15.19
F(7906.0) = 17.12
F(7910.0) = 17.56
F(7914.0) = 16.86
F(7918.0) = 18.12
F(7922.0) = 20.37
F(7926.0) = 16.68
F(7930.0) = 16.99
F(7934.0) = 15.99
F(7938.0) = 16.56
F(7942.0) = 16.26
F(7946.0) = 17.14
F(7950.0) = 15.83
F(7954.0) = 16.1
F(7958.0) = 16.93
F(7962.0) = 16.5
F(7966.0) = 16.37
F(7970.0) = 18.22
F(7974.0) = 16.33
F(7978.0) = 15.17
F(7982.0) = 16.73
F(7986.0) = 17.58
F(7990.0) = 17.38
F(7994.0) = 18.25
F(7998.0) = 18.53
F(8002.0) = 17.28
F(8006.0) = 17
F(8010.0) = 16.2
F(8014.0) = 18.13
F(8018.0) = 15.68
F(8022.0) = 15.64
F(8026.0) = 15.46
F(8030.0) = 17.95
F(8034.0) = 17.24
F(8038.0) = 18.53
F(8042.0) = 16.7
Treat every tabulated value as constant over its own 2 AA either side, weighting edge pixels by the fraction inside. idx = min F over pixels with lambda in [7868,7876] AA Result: 14.46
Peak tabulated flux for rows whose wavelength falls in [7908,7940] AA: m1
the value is 20.37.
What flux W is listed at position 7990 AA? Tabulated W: 17.38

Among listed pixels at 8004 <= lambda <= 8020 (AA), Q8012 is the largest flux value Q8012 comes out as 18.13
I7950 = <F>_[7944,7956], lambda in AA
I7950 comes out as 16.4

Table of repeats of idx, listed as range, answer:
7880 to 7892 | 14.23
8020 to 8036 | 15.46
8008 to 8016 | 16.2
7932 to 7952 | 15.83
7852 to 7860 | 17.02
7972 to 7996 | 15.17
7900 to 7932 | 15.19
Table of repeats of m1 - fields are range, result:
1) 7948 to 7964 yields 16.93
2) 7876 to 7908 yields 17.36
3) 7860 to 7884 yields 17.48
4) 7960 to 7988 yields 18.22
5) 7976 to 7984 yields 16.73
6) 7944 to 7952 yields 17.14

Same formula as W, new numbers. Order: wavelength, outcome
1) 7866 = 16.23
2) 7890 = 14.23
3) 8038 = 18.53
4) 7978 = 15.17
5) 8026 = 15.46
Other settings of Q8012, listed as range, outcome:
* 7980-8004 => 18.53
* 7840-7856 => 17.19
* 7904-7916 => 17.56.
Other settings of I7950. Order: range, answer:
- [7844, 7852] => 17.1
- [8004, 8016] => 17.1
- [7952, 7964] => 16.5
